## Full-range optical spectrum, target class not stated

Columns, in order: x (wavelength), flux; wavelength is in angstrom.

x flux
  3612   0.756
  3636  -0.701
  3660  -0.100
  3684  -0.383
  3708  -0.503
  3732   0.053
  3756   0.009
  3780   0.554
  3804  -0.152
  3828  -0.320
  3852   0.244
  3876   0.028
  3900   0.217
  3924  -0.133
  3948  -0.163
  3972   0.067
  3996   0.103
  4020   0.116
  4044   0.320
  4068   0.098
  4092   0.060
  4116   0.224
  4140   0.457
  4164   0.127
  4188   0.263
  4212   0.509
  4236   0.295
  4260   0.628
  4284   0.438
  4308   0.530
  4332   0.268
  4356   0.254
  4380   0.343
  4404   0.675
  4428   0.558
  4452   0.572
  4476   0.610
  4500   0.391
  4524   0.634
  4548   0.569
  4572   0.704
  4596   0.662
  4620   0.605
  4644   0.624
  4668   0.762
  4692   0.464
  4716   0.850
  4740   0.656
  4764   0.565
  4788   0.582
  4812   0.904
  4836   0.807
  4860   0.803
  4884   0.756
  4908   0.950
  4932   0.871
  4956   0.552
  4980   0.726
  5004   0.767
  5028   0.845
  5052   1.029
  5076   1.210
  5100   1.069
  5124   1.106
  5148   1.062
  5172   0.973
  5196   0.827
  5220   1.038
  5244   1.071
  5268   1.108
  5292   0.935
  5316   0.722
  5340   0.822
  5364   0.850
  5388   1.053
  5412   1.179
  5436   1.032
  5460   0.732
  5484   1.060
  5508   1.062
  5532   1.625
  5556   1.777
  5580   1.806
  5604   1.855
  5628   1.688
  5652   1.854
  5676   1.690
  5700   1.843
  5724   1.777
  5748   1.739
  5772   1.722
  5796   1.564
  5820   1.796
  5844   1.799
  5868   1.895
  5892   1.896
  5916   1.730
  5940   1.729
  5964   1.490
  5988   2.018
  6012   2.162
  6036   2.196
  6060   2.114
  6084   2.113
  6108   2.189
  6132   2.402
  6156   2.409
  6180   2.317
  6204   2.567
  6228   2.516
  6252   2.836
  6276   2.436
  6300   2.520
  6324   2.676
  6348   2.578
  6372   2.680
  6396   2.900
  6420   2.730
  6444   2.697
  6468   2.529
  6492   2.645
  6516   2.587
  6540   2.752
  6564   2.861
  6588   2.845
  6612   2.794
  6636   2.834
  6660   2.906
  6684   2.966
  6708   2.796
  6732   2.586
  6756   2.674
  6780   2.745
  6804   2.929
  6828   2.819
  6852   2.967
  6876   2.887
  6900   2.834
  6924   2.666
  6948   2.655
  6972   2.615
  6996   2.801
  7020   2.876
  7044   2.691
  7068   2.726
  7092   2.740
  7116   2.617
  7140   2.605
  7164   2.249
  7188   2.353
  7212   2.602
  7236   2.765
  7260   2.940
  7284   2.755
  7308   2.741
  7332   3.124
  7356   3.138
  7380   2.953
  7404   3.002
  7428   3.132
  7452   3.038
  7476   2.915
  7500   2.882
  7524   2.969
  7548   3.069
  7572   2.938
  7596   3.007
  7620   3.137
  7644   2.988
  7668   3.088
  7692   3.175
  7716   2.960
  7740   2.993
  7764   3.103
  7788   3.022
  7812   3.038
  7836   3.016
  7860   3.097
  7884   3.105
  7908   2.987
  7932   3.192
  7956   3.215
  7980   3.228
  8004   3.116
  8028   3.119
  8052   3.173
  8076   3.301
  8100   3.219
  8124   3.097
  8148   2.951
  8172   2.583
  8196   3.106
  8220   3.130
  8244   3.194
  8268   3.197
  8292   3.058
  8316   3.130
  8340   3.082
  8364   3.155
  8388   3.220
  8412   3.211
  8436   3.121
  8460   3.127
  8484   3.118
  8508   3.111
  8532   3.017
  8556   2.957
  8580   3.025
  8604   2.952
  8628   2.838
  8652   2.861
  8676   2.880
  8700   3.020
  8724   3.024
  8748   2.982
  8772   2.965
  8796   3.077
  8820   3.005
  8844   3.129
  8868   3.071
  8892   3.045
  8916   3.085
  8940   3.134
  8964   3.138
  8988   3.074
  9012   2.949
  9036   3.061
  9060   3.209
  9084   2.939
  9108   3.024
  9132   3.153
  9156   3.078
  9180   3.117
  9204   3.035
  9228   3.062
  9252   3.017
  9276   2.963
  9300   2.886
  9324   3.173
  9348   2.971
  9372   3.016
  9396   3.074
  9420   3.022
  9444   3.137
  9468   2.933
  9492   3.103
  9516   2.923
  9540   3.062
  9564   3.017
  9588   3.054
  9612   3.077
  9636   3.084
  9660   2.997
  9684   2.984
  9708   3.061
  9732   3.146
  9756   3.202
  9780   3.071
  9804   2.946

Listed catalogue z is 0.385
